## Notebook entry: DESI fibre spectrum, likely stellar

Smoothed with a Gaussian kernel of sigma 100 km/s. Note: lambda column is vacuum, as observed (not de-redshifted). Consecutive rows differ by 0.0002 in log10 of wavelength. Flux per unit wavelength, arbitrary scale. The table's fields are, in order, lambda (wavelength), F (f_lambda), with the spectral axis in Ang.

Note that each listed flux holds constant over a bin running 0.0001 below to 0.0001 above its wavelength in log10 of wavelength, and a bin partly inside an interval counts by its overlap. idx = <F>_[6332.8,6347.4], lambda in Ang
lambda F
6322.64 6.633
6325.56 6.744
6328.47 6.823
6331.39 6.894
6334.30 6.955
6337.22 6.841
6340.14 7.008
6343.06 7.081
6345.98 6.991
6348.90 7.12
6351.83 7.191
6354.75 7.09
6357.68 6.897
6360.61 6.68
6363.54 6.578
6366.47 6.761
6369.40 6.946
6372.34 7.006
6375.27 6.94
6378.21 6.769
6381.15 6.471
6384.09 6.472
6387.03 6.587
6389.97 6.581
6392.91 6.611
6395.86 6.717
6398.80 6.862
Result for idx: 6.98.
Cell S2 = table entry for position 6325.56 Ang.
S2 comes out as 6.744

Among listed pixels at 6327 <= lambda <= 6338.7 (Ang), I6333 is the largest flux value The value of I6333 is 6.955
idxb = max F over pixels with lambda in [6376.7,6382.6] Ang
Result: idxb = 6.769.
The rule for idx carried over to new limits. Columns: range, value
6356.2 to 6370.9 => 6.77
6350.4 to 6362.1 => 6.96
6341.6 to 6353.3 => 7.1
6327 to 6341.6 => 6.91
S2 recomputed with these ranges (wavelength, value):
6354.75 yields 7.09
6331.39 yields 6.894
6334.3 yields 6.955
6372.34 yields 7.006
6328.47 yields 6.823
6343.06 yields 7.081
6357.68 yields 6.897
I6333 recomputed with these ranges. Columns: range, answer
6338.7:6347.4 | 7.081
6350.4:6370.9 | 7.191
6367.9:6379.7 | 7.006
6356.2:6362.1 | 6.897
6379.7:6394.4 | 6.611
